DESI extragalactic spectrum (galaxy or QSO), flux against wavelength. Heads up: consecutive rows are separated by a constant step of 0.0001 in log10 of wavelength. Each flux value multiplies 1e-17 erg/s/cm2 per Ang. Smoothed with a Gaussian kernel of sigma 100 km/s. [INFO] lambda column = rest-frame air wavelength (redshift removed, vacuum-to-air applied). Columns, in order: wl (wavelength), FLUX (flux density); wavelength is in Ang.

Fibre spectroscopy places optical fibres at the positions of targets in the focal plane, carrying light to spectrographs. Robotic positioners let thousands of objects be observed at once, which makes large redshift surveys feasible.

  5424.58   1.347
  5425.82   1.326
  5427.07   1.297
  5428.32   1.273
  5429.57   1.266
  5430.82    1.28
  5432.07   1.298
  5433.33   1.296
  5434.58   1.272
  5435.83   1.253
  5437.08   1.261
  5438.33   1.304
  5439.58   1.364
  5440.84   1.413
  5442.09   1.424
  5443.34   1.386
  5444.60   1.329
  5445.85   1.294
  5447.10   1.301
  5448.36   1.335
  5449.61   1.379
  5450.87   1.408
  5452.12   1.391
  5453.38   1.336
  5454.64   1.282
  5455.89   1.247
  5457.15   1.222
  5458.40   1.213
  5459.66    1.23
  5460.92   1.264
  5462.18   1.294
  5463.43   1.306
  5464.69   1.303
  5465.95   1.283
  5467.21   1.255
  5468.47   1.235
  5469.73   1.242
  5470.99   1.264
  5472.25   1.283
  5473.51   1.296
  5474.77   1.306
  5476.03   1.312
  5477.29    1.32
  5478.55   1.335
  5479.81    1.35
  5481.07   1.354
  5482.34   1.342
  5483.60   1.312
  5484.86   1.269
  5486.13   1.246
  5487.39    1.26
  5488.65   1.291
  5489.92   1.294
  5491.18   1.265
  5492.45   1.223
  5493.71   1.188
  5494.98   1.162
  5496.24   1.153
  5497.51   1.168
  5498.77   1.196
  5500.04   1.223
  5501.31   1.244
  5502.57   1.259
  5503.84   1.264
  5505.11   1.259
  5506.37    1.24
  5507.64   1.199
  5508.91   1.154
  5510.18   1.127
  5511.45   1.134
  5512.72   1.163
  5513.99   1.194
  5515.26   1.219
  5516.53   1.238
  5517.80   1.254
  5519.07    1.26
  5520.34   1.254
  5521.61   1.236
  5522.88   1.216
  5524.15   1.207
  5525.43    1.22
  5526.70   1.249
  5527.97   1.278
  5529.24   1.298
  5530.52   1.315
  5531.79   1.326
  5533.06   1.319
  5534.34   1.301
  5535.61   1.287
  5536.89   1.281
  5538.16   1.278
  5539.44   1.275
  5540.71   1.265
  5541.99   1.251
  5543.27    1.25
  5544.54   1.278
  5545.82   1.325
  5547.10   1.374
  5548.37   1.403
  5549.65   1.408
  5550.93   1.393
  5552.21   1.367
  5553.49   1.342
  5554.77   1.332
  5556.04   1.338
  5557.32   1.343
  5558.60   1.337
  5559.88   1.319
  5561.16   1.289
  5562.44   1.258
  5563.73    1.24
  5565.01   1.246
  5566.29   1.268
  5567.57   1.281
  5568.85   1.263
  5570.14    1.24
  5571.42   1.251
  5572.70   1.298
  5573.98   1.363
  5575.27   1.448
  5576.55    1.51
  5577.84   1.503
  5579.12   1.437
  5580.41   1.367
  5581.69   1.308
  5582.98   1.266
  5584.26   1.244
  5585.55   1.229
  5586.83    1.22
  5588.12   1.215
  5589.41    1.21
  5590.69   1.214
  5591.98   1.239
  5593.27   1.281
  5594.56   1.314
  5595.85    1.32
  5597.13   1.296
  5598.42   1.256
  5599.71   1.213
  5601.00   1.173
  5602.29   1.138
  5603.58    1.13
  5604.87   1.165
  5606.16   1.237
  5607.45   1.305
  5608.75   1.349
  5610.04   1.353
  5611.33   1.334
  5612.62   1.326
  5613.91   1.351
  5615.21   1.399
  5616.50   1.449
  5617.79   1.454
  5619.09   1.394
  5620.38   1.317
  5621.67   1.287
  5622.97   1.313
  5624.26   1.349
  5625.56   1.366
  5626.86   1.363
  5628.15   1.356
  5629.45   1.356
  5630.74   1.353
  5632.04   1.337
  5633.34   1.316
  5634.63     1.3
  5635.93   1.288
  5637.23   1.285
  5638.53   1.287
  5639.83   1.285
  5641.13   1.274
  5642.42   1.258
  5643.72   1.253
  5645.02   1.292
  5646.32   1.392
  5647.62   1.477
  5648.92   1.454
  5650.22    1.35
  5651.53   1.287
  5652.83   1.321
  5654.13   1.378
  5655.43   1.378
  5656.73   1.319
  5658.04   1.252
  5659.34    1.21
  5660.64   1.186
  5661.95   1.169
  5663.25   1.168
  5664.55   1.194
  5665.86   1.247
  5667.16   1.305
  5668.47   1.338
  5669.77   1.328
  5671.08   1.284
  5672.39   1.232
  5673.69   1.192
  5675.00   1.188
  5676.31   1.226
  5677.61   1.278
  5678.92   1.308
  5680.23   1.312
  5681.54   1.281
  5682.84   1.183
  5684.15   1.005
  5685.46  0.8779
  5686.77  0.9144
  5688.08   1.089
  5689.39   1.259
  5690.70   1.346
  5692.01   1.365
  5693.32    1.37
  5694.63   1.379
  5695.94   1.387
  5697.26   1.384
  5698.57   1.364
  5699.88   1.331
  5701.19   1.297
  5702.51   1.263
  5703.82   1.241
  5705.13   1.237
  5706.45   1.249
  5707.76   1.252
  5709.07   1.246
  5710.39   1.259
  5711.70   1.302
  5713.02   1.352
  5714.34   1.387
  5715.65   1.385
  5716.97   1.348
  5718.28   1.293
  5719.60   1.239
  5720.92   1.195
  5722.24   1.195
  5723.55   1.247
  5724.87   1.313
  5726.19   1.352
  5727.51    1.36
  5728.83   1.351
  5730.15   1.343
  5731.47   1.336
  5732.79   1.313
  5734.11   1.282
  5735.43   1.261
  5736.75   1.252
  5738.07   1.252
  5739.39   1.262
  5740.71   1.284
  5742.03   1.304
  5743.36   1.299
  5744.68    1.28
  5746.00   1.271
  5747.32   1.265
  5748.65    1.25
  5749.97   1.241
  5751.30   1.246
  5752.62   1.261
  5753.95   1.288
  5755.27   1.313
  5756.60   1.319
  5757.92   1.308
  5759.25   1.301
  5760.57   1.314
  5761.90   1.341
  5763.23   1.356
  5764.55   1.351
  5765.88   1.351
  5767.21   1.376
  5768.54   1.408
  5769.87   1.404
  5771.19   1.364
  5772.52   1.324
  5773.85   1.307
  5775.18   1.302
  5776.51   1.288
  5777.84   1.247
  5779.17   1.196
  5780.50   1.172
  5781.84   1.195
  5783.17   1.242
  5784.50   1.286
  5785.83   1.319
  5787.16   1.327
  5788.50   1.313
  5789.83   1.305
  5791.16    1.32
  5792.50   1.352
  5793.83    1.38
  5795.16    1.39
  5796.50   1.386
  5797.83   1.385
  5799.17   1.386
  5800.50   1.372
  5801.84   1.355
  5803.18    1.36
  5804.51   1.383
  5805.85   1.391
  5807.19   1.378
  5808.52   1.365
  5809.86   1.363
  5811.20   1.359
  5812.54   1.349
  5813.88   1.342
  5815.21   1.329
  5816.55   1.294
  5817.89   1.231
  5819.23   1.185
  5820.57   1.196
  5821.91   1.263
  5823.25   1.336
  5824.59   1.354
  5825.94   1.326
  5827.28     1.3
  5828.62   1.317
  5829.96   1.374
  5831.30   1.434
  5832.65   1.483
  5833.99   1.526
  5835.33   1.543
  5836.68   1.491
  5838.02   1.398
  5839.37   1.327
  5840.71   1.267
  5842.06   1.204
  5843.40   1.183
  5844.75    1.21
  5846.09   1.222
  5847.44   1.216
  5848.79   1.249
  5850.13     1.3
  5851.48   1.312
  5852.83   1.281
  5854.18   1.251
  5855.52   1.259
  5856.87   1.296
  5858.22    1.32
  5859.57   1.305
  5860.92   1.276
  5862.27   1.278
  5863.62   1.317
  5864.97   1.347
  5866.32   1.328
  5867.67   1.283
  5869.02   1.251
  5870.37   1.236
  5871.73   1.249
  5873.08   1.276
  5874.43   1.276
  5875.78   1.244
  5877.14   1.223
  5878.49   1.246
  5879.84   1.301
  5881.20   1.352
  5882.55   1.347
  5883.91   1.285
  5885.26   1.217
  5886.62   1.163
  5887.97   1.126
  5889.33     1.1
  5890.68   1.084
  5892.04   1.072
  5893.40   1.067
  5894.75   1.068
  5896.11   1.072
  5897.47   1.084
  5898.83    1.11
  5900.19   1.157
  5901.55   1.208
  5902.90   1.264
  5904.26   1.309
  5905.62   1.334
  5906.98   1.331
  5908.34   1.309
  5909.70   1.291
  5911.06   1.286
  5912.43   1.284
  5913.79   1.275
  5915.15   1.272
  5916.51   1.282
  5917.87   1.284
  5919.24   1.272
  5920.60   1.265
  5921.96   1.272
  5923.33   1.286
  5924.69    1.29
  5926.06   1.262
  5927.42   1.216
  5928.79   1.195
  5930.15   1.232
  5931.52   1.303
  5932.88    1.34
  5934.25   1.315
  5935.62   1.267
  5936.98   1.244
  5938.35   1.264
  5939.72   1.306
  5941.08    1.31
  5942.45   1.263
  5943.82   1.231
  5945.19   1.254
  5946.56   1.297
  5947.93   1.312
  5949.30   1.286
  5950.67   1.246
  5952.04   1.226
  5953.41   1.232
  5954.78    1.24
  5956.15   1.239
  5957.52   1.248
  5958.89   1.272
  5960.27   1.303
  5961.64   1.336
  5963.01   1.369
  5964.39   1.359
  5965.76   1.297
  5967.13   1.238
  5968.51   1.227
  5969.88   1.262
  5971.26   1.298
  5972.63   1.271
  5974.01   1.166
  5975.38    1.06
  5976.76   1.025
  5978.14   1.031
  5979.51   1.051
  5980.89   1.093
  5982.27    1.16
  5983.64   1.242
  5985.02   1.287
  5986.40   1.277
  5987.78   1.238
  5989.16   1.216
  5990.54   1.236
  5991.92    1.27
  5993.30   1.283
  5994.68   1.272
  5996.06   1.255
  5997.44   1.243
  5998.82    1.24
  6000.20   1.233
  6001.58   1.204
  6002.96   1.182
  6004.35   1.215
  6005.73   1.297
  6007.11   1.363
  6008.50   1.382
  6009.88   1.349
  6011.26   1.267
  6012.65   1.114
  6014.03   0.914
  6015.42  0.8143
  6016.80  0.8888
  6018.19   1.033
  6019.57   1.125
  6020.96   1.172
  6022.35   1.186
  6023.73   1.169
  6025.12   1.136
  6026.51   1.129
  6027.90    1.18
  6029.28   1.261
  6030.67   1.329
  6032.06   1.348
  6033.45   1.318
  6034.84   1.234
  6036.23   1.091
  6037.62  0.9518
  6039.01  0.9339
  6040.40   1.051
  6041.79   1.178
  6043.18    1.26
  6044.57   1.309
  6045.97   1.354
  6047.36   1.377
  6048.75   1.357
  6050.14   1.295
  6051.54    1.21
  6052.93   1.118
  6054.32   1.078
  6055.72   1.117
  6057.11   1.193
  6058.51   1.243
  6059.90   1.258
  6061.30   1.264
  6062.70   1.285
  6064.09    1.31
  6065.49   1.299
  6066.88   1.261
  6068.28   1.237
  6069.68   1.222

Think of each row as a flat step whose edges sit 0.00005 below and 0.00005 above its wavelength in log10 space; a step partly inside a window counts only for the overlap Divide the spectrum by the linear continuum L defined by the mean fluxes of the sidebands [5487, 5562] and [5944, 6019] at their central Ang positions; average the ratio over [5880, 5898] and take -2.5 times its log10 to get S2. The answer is 0.06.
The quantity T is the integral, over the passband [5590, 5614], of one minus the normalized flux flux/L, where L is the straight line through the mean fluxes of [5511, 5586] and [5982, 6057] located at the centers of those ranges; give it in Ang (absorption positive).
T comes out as 0.5 Ang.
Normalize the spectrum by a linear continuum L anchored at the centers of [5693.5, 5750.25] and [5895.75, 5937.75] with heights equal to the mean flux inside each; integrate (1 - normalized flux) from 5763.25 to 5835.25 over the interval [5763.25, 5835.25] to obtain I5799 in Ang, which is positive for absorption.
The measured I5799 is -3.1 Ang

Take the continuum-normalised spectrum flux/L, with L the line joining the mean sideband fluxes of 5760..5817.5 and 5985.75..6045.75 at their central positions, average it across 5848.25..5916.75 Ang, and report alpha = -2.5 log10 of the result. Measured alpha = 0.03 mag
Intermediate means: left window 1.33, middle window 1.24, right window 1.19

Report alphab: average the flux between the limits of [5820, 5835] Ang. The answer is 1.36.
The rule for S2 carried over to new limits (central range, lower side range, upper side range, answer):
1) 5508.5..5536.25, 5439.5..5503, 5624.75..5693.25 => 0.04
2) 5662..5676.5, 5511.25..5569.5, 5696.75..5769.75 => 0.04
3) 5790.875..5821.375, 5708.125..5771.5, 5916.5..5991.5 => -0.05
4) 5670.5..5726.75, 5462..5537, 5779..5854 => 0.03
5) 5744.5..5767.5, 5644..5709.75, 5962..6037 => -0.04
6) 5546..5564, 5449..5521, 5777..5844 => -0.05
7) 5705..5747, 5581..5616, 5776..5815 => 0.01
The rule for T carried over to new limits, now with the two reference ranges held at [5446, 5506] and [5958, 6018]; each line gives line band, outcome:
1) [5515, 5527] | 0.3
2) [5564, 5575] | -0.1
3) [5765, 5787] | -1.1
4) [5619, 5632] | -0.9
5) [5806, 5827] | -1.4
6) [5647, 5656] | -0.9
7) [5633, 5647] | -0.4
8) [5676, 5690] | 1.1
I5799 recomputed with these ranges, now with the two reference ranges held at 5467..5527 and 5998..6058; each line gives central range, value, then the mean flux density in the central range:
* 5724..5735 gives -0.99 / 1.33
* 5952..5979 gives -0.94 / 1.23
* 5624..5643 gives -1.37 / 1.32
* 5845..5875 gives -1.83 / 1.28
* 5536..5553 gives -1.10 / 1.32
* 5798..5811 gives -1.74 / 1.37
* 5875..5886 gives -0.68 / 1.28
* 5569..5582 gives -1.42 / 1.37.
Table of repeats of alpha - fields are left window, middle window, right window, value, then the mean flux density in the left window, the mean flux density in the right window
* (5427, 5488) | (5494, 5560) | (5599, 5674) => 0.032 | 1.3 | 1.3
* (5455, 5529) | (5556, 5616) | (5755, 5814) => -0.013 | 1.25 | 1.33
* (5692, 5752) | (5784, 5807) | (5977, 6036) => -0.070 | 1.3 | 1.19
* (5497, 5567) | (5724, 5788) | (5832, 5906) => -0.032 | 1.27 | 1.26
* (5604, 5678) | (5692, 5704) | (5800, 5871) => -0.025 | 1.31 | 1.32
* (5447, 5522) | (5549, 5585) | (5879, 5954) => -0.062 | 1.26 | 1.24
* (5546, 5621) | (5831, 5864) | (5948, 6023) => -0.061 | 1.31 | 1.21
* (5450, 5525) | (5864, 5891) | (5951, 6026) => -0.029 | 1.26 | 1.21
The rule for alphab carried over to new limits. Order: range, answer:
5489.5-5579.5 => 1.28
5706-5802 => 1.31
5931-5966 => 1.28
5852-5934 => 1.25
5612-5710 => 1.29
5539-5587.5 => 1.32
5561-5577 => 1.3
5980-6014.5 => 1.23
